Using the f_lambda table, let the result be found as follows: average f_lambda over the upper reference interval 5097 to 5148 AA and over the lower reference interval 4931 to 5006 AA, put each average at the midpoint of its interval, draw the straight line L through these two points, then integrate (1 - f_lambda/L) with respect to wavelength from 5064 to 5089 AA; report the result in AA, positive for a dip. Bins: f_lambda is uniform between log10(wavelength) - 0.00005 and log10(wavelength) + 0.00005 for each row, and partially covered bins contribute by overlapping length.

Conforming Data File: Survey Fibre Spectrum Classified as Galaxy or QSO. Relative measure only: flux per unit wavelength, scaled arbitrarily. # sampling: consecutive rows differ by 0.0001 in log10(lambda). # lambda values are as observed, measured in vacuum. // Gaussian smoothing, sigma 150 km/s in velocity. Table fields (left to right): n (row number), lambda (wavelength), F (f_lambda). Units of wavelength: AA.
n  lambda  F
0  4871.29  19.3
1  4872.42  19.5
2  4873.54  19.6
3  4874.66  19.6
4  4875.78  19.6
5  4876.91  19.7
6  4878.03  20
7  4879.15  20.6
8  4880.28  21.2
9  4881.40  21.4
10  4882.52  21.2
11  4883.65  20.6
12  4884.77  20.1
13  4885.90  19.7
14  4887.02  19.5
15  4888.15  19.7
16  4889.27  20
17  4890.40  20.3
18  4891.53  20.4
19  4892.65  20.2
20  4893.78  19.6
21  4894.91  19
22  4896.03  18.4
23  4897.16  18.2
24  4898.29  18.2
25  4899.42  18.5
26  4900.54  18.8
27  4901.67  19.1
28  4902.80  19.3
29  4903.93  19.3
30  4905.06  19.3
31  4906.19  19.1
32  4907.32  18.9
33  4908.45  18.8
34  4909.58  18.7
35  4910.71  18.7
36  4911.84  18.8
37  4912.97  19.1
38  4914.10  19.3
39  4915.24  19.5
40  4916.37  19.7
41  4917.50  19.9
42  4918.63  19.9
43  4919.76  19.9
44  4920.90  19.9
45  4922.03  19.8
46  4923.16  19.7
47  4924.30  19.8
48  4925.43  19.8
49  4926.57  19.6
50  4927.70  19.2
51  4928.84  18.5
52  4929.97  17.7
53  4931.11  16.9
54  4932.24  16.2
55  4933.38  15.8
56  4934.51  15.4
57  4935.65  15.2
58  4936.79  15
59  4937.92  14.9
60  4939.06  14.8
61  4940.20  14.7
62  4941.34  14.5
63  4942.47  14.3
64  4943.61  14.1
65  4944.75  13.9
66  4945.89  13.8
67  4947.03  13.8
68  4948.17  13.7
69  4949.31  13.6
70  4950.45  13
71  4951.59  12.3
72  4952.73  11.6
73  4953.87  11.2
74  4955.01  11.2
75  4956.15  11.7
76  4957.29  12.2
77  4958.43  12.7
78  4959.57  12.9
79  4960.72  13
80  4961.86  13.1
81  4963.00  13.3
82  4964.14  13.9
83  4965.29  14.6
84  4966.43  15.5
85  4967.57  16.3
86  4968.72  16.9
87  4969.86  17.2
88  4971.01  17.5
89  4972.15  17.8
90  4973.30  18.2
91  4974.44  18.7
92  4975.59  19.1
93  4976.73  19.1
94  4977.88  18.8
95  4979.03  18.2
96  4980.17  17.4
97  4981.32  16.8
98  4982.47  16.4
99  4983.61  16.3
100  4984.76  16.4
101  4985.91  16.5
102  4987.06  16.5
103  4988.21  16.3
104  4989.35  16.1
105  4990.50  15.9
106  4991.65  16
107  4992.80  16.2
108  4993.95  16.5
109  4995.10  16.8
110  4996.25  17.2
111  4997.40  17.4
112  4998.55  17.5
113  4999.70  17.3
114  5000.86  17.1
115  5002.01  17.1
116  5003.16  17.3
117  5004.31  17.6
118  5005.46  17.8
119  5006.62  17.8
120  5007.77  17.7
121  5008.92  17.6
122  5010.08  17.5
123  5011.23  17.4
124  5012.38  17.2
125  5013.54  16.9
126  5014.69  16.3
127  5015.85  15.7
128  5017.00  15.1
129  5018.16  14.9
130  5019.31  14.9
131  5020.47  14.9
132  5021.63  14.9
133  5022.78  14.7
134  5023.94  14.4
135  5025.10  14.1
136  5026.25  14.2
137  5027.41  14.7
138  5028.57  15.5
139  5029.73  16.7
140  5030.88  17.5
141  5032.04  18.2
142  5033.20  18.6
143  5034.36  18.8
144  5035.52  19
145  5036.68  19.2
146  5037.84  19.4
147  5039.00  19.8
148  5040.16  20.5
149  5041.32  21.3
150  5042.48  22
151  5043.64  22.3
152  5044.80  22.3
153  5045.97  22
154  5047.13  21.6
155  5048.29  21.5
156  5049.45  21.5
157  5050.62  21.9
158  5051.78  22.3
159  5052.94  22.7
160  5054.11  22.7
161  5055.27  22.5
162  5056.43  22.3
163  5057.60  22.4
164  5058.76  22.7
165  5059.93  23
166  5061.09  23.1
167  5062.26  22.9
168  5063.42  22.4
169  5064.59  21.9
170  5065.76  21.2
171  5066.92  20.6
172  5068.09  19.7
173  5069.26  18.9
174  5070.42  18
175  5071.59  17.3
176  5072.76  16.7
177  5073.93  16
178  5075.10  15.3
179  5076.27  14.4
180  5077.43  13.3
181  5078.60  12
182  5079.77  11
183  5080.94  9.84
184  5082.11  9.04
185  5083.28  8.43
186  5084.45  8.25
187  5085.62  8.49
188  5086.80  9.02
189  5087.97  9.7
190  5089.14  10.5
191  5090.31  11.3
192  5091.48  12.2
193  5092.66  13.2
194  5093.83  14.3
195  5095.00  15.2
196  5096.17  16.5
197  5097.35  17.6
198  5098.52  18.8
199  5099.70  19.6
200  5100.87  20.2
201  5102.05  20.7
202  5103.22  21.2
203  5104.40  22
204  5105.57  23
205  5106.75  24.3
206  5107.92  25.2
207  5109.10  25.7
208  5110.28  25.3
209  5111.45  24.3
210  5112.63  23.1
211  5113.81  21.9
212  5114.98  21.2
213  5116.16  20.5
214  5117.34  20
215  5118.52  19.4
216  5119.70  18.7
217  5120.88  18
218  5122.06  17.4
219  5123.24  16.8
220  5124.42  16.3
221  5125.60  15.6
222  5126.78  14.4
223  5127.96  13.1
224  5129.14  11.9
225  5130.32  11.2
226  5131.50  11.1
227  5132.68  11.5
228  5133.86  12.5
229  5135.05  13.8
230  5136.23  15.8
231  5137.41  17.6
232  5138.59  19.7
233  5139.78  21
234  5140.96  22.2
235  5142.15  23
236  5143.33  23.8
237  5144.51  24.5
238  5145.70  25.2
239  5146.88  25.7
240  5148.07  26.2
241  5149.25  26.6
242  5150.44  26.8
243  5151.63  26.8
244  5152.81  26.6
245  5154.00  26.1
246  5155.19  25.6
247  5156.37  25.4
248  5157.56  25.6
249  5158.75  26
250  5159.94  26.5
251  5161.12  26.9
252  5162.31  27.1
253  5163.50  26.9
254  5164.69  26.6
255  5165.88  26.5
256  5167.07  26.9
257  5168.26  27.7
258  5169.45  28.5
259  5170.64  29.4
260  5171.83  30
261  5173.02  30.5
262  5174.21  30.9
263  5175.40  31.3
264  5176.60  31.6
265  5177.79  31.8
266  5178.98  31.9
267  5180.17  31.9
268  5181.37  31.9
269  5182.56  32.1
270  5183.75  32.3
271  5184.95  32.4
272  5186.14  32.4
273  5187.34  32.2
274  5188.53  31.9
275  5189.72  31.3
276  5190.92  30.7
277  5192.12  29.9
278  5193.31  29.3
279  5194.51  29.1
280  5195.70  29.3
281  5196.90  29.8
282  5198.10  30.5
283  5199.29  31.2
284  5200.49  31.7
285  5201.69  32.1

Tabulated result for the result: 5.59 AA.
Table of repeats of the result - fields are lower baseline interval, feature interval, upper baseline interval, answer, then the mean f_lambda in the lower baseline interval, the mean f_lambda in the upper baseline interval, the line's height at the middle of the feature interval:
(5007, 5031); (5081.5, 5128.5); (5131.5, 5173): 8.8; 15.8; 24.1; 21.1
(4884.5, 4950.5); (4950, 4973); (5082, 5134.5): 4.8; 17.9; 16.7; 17.6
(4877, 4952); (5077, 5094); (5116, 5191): 9.0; 18.1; 24.3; 22.5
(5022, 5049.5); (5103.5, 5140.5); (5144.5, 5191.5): 9.7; 18.7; 28.7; 25.2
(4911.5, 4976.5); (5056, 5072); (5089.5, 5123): -2.2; 16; 19.6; 18.7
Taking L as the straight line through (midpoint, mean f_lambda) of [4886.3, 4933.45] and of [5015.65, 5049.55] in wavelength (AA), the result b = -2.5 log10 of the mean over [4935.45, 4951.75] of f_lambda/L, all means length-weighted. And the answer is 0.31 mag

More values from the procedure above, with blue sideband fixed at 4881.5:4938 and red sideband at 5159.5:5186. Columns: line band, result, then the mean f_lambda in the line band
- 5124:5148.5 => 0.498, 17.9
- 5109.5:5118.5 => 0.223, 22.2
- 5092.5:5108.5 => 0.339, 19.6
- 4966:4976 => 0.222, 17.5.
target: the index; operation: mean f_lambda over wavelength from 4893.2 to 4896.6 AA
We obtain 19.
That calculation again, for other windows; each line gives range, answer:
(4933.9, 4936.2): 15.3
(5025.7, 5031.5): 15.7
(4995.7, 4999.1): 17.4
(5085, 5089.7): 9.4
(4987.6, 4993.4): 16.1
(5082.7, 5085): 8.34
